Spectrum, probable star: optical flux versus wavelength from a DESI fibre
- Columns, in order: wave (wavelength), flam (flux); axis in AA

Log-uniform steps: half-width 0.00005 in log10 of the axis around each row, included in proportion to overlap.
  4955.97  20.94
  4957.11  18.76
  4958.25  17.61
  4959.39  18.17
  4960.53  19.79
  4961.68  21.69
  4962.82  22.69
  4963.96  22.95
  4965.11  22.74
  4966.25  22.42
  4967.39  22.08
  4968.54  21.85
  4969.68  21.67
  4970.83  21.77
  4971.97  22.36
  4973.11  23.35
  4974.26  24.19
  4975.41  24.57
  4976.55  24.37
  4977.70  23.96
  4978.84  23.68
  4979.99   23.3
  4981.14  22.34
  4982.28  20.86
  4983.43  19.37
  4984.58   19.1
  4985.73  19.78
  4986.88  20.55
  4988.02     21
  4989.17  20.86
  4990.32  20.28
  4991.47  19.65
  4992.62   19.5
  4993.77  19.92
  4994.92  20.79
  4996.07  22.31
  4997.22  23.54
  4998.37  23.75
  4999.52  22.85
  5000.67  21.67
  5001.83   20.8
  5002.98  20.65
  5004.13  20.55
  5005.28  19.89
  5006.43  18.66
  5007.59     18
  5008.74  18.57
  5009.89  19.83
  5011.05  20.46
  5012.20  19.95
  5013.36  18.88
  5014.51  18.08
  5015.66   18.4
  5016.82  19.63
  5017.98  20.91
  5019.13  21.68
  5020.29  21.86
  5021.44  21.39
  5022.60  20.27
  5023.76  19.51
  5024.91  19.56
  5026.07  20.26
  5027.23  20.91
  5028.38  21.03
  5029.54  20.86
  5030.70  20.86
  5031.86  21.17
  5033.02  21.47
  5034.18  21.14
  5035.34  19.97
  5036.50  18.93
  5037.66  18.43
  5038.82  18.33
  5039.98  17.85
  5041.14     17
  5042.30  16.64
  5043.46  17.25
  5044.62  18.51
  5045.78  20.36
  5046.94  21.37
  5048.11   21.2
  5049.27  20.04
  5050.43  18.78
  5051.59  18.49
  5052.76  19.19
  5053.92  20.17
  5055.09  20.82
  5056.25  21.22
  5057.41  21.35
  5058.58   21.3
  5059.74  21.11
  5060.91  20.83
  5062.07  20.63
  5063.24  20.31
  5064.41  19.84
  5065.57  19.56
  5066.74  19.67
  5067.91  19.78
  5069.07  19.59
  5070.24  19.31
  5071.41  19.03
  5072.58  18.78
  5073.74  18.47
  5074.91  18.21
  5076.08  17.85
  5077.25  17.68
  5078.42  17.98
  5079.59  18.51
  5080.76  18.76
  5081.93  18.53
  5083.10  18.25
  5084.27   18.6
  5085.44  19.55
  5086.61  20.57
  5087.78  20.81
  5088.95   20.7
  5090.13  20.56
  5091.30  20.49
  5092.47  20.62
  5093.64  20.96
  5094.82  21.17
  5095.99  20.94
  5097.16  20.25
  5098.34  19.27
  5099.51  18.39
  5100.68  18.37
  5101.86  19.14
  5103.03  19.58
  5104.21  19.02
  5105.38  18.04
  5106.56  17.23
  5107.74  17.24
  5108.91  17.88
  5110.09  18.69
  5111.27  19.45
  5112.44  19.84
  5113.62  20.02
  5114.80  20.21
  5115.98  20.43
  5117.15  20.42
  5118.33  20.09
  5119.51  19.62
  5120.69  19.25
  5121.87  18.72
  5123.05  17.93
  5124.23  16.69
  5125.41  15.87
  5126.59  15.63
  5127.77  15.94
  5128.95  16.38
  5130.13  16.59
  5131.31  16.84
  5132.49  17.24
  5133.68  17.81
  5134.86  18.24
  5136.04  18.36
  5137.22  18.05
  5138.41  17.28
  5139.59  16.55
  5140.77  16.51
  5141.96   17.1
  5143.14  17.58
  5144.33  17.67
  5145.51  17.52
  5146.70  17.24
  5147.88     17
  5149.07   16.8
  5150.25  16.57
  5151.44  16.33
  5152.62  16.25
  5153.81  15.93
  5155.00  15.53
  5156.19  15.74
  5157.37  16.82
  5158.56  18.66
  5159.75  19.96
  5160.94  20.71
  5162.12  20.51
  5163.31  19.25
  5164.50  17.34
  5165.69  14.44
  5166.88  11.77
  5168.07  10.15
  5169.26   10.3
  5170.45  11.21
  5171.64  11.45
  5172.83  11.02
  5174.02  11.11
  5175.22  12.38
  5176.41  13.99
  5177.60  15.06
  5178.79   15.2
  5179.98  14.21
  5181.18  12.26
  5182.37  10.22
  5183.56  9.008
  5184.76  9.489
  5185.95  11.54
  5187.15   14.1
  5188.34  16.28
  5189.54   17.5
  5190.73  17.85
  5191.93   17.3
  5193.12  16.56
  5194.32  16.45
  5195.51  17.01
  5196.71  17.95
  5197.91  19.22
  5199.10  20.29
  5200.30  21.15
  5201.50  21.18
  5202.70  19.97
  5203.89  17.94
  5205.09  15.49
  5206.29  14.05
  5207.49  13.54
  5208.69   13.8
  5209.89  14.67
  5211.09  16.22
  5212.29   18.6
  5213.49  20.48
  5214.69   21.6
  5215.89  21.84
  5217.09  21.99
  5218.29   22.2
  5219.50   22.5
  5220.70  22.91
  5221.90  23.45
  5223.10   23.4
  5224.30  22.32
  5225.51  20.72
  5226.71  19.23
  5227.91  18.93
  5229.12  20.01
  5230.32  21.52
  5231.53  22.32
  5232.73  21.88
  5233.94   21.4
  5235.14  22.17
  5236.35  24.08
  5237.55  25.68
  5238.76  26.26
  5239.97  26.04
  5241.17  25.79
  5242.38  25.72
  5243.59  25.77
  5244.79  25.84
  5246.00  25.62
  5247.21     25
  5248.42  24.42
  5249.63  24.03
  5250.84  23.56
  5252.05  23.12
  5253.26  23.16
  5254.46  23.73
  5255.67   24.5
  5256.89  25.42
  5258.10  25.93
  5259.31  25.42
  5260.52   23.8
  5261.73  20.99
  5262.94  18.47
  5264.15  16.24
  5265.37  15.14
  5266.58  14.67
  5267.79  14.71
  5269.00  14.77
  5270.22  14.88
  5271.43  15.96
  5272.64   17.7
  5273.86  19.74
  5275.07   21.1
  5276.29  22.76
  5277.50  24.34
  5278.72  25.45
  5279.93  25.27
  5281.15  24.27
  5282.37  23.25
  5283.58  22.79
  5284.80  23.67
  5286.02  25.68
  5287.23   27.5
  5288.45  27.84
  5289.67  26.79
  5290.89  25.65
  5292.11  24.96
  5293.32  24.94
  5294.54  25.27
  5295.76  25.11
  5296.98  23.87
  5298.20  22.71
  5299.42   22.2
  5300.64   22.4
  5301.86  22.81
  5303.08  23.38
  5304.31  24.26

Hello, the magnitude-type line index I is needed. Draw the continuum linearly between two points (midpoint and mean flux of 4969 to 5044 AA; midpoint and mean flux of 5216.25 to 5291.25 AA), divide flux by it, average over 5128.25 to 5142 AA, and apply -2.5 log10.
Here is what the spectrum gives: 0.25 mag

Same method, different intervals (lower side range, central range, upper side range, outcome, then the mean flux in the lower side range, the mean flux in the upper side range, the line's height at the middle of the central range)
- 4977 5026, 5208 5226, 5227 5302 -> 0.10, 20.6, 22.8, 22.4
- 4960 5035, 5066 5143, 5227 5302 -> 0.17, 21.1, 22.8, 21.8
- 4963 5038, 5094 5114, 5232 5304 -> 0.14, 21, 23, 21.8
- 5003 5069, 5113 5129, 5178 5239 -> 0.04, 19.9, 18.5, 19.2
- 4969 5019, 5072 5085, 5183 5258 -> 0.14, 21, 20.5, 20.8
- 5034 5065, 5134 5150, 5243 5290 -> 0.20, 19.7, 22.4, 20.8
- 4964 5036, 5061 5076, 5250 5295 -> 0.10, 21.1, 22.3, 21.4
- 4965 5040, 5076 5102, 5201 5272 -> 0.08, 20.9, 21.1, 21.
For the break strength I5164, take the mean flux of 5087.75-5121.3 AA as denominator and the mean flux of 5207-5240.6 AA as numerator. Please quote 1.1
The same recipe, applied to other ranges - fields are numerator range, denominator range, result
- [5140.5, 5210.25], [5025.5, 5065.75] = 0.79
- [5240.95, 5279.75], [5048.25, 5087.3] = 1.12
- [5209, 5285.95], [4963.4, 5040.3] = 1.05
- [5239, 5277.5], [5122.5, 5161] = 1.28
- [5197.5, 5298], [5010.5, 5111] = 1.12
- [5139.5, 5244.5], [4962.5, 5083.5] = 0.88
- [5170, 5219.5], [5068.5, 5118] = 0.83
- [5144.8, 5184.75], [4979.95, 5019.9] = 0.73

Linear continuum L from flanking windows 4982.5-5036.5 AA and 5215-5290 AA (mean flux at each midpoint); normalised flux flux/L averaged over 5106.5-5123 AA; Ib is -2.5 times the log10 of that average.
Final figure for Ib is 0.11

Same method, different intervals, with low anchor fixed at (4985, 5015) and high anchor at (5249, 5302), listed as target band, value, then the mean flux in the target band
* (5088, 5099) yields 0.03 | 20.5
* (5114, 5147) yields 0.20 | 17.8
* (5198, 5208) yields 0.21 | 18.1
